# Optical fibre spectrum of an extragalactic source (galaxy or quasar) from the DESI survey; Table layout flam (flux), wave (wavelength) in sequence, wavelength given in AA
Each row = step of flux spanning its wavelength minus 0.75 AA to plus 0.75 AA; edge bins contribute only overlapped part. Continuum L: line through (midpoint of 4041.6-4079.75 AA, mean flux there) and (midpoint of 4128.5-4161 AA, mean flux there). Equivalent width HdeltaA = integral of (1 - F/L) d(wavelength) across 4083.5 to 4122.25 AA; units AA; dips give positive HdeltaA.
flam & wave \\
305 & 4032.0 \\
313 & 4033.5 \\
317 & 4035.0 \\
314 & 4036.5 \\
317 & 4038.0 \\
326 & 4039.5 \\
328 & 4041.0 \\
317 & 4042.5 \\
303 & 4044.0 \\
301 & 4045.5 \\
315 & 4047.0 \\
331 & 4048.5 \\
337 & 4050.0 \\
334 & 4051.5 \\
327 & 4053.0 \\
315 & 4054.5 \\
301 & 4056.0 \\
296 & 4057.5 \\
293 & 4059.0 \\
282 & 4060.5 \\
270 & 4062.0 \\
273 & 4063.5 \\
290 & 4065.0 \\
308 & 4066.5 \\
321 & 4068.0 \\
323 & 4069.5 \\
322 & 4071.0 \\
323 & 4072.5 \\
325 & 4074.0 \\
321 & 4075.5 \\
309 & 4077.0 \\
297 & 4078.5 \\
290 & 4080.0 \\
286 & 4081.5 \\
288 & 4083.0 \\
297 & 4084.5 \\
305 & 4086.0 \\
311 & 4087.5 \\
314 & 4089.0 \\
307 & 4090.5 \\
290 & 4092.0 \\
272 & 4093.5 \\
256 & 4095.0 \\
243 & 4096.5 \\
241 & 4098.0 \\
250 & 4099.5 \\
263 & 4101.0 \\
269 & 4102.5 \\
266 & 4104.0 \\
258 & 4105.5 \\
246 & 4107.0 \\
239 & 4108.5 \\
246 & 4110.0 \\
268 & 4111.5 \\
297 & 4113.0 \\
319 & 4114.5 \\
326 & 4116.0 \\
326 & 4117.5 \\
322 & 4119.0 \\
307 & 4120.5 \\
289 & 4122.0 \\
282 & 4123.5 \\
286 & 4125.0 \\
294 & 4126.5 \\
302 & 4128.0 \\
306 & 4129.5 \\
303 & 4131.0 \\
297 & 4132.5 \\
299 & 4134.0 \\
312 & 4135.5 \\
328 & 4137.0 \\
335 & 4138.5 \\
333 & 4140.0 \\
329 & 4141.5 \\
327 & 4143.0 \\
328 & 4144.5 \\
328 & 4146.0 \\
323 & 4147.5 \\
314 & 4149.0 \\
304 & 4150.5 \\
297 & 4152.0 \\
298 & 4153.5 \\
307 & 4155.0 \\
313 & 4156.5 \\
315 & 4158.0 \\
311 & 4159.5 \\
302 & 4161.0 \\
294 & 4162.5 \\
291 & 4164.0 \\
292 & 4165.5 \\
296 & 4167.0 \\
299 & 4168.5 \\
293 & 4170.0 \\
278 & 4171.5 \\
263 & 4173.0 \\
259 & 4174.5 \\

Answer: 3.7 AA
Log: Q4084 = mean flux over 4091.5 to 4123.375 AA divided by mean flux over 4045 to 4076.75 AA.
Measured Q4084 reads 0.9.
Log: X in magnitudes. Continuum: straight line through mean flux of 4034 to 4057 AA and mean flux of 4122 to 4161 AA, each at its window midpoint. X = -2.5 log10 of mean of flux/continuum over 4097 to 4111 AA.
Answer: 0.23 mag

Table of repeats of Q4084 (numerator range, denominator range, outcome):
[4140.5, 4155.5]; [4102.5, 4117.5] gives 1.14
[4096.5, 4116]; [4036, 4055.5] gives 0.83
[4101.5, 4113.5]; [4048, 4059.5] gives 0.82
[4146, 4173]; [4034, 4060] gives 0.95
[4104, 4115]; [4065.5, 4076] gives 0.83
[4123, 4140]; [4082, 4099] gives 1.08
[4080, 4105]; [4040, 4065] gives 0.91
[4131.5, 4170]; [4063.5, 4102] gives 1.06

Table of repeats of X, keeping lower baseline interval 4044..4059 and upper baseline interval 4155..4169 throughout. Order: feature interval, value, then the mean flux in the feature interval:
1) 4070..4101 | 0.07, 292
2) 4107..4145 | 0.01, 303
